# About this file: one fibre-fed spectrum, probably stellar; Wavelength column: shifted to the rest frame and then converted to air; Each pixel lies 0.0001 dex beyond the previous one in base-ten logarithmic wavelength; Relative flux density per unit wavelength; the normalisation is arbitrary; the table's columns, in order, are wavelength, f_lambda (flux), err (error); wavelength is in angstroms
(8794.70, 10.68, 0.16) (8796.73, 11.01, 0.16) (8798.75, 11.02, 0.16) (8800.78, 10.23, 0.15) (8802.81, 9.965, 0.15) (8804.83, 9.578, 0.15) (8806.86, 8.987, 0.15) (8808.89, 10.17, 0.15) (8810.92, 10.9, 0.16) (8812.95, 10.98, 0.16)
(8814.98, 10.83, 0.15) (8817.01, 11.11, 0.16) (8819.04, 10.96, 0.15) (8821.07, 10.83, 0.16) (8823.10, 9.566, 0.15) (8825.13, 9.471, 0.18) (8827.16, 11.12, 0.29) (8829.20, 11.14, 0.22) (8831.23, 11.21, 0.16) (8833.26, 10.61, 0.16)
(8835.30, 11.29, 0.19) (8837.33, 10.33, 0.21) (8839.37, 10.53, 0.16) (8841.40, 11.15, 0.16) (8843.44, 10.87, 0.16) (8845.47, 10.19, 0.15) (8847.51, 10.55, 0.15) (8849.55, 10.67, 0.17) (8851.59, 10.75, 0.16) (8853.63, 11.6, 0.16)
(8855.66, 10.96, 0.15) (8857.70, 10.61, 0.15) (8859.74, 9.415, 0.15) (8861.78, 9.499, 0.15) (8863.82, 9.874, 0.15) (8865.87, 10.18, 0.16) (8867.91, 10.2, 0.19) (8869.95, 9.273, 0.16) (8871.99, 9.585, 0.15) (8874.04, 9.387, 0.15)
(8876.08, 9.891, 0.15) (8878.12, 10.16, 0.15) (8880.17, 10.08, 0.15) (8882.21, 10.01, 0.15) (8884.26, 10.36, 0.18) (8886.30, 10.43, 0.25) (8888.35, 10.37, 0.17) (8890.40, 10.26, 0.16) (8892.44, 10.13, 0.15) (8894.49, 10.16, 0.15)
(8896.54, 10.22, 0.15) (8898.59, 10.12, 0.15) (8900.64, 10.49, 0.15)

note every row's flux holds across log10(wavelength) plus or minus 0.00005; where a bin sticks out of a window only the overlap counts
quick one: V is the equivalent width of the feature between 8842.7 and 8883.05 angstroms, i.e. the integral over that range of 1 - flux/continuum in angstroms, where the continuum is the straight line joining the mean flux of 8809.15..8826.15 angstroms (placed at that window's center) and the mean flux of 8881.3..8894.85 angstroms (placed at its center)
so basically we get 0.7 angstroms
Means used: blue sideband 10.6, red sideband 10.3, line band 10.2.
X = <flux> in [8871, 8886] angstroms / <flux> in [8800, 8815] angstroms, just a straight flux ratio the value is 1.0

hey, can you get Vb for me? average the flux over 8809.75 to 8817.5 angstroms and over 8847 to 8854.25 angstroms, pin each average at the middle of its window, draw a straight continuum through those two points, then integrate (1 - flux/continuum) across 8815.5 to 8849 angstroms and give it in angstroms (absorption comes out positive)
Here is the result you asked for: 0.65 angstroms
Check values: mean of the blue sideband 10.9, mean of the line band 10.7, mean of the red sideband 10.9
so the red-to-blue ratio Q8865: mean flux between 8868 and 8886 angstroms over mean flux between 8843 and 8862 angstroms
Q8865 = 0.9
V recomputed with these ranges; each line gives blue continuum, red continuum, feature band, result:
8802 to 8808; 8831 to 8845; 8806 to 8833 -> -1.3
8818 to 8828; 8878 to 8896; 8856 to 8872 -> 0.6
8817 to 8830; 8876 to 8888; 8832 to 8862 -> -0.7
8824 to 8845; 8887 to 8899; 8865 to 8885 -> 0.9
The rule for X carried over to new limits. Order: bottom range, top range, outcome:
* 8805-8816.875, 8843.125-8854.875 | 1.04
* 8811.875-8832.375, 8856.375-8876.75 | 0.91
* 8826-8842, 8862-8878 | 0.90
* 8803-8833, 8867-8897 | 0.96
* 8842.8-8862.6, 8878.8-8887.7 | 0.97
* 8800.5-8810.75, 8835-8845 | 1.09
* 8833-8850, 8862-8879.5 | 0.92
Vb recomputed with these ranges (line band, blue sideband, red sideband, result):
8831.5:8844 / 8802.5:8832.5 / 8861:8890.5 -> -0.6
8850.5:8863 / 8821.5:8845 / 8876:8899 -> 0.0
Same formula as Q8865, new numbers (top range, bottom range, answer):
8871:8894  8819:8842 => 0.94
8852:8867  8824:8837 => 0.96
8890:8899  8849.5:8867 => 0.98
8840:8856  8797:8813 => 1.06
